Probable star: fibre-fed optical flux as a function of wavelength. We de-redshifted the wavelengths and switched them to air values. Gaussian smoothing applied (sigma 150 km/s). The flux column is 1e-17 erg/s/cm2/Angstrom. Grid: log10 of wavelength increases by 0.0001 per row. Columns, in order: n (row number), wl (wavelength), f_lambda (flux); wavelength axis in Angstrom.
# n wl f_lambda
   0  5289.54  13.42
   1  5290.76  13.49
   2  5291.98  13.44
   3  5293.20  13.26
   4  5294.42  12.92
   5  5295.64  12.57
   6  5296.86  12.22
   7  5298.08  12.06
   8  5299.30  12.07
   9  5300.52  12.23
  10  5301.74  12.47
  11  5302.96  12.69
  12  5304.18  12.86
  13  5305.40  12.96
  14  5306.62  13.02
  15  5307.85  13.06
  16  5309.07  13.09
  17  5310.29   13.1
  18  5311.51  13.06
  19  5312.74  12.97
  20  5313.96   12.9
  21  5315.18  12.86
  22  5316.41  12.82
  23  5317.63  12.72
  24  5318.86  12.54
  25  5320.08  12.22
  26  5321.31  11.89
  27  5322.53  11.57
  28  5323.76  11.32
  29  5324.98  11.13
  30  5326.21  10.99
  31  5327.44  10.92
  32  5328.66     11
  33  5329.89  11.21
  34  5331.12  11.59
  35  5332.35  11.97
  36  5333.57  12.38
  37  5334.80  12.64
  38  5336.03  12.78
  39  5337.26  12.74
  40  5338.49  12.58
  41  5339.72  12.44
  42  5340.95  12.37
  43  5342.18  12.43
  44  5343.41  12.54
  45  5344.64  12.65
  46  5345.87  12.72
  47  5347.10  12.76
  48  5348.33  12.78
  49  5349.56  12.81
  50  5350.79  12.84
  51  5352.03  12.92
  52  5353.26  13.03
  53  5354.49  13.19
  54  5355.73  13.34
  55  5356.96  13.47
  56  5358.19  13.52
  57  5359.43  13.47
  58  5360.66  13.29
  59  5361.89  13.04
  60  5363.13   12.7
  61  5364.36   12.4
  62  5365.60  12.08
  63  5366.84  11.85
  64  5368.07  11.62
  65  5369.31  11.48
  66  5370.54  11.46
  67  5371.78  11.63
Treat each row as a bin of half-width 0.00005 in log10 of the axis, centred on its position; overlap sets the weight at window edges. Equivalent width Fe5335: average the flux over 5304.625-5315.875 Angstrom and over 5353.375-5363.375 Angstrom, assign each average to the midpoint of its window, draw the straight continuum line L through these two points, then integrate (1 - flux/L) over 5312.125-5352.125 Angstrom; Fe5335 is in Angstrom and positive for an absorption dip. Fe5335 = 2.6 Angstrom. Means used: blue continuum 13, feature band 12.3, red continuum 13.3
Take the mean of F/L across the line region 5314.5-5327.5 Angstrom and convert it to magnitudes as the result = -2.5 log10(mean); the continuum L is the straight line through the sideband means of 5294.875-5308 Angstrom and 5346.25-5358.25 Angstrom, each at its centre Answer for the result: 0.07 mag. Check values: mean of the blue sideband 12.5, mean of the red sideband 13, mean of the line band 12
